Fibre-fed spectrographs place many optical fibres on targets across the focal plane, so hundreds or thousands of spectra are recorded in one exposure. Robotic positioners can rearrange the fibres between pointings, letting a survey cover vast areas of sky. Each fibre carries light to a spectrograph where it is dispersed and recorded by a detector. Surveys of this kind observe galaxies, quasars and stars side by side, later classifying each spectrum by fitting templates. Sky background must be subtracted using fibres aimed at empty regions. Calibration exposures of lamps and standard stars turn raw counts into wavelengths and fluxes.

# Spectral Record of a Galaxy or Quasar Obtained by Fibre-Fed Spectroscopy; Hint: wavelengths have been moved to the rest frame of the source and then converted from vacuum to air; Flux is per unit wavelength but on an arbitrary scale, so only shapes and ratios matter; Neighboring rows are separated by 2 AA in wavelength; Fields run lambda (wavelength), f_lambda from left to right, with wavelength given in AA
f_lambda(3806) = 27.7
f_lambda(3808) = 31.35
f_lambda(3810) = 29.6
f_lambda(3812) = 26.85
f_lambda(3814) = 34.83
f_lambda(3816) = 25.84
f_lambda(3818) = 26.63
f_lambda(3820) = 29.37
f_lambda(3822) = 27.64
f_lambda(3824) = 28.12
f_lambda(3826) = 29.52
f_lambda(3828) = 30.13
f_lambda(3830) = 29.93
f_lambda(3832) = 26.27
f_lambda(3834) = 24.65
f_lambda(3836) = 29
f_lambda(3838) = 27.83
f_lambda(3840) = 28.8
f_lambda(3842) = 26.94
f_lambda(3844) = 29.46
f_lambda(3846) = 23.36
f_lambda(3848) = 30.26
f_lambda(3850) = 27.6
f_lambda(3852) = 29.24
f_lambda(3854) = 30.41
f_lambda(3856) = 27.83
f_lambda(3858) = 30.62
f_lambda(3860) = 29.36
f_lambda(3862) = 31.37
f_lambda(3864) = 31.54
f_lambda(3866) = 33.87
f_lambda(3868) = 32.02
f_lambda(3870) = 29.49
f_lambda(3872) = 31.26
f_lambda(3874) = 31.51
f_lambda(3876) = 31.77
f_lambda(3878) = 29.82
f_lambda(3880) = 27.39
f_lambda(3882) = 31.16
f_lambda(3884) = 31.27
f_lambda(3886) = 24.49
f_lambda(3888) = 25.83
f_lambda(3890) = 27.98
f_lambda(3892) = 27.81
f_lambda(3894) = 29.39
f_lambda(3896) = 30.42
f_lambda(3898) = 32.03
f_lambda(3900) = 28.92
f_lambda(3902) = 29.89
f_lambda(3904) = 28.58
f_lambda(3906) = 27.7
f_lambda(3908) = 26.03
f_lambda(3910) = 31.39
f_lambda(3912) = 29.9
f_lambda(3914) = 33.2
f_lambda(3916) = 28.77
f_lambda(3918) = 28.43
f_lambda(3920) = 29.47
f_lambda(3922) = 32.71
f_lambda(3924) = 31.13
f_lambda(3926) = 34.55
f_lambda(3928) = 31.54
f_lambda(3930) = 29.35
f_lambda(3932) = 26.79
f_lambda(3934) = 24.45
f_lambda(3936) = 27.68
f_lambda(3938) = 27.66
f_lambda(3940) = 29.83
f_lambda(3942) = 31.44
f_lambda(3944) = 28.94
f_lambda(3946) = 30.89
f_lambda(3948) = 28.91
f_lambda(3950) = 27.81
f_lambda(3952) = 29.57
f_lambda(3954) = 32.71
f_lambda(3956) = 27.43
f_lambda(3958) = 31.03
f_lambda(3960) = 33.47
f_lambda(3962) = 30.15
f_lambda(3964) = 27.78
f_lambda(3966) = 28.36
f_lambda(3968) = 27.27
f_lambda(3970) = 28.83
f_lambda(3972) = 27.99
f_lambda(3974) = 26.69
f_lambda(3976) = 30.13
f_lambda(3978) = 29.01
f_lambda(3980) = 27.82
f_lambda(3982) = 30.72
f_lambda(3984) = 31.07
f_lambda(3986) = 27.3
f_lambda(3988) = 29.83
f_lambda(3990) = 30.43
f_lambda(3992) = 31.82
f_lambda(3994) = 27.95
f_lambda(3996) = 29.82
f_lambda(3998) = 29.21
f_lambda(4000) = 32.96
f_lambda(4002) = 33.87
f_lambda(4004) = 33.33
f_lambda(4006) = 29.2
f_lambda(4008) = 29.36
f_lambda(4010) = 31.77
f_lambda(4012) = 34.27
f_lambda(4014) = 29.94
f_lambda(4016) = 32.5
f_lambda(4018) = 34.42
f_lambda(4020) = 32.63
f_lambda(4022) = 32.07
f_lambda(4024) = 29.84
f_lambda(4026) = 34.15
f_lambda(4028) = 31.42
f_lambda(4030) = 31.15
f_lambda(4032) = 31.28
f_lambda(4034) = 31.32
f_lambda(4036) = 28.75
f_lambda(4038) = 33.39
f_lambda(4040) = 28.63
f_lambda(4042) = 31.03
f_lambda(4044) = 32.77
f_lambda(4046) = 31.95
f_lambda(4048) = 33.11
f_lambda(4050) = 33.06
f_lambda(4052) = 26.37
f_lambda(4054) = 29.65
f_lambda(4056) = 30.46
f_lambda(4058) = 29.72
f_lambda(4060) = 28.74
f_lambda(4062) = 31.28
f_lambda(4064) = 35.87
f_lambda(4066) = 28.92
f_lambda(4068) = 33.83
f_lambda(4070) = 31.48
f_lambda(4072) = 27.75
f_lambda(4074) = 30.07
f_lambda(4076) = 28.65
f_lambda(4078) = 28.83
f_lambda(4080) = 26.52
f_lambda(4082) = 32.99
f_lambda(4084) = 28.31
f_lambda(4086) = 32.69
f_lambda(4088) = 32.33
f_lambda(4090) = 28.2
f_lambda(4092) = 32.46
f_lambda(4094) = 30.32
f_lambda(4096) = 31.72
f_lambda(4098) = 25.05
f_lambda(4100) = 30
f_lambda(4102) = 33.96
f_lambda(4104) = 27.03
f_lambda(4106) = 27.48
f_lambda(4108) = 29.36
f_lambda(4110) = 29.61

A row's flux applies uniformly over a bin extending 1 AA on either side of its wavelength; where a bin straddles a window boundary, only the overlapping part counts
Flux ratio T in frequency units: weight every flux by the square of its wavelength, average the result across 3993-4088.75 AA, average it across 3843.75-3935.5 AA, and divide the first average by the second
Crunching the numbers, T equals 1.13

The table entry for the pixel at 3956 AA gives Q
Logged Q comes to 27.43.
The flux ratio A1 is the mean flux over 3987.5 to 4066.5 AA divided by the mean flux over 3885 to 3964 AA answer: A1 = 1.06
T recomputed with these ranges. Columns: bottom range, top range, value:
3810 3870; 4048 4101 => 1.18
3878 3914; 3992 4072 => 1.16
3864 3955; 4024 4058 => 1.12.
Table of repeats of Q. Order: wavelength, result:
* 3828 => 30.13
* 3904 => 28.58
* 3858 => 30.62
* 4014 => 29.94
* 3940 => 29.83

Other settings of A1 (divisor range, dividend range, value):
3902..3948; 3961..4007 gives 1.00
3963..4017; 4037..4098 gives 1.02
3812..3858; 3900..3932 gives 1.06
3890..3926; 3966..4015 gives 1.01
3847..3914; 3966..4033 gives 1.03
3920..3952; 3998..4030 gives 1.08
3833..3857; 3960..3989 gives 1.04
